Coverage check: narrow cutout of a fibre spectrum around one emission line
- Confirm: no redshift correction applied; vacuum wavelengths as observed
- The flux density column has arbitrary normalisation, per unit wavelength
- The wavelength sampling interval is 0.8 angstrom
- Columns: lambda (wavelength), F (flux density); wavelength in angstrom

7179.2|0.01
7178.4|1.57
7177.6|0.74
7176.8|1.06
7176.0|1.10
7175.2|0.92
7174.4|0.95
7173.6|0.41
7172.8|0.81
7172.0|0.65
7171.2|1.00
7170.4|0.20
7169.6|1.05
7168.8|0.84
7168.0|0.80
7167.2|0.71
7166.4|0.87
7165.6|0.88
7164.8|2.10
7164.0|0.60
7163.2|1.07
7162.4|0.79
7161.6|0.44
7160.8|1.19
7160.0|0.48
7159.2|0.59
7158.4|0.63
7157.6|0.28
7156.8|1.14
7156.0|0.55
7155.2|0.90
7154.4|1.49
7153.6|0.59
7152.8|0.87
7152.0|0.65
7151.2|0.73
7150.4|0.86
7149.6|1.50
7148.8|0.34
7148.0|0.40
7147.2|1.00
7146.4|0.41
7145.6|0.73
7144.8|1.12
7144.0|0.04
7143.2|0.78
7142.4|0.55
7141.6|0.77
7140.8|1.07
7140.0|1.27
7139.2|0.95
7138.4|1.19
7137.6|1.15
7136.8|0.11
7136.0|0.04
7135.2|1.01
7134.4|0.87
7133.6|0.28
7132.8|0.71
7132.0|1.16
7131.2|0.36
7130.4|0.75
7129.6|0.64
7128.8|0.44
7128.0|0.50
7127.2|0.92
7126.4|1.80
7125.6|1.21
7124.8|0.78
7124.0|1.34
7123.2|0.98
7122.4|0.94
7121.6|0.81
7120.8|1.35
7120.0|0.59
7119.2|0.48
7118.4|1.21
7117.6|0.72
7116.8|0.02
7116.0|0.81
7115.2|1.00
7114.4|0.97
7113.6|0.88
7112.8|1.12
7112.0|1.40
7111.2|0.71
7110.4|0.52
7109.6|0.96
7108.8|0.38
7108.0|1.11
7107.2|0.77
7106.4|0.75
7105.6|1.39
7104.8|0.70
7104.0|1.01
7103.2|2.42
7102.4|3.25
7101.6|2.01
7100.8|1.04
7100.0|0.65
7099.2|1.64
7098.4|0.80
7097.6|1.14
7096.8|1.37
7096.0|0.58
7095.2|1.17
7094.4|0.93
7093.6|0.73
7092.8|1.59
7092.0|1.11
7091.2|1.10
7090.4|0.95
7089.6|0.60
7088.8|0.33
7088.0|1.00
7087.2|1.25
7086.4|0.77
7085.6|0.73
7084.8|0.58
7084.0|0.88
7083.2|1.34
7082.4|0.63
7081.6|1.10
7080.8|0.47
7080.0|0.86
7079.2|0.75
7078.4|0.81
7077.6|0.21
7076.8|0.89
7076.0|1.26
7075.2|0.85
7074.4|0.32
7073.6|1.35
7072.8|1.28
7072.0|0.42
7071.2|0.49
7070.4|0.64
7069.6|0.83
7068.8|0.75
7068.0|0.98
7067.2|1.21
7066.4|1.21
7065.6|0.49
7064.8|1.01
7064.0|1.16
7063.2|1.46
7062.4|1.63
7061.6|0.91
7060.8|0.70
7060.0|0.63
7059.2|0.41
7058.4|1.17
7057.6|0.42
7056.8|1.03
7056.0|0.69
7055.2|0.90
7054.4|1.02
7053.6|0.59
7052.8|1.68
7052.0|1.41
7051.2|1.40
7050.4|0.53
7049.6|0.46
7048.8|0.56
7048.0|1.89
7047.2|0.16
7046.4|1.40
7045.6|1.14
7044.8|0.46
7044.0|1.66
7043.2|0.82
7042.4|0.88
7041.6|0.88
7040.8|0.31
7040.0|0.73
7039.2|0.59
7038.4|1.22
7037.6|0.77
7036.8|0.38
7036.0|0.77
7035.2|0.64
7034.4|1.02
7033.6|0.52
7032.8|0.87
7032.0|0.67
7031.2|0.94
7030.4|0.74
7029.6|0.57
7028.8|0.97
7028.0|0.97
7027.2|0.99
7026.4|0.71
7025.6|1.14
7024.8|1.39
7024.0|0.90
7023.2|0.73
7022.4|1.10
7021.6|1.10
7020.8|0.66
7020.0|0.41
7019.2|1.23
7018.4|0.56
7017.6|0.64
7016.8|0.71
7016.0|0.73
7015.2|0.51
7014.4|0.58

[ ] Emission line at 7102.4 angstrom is H-alpha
